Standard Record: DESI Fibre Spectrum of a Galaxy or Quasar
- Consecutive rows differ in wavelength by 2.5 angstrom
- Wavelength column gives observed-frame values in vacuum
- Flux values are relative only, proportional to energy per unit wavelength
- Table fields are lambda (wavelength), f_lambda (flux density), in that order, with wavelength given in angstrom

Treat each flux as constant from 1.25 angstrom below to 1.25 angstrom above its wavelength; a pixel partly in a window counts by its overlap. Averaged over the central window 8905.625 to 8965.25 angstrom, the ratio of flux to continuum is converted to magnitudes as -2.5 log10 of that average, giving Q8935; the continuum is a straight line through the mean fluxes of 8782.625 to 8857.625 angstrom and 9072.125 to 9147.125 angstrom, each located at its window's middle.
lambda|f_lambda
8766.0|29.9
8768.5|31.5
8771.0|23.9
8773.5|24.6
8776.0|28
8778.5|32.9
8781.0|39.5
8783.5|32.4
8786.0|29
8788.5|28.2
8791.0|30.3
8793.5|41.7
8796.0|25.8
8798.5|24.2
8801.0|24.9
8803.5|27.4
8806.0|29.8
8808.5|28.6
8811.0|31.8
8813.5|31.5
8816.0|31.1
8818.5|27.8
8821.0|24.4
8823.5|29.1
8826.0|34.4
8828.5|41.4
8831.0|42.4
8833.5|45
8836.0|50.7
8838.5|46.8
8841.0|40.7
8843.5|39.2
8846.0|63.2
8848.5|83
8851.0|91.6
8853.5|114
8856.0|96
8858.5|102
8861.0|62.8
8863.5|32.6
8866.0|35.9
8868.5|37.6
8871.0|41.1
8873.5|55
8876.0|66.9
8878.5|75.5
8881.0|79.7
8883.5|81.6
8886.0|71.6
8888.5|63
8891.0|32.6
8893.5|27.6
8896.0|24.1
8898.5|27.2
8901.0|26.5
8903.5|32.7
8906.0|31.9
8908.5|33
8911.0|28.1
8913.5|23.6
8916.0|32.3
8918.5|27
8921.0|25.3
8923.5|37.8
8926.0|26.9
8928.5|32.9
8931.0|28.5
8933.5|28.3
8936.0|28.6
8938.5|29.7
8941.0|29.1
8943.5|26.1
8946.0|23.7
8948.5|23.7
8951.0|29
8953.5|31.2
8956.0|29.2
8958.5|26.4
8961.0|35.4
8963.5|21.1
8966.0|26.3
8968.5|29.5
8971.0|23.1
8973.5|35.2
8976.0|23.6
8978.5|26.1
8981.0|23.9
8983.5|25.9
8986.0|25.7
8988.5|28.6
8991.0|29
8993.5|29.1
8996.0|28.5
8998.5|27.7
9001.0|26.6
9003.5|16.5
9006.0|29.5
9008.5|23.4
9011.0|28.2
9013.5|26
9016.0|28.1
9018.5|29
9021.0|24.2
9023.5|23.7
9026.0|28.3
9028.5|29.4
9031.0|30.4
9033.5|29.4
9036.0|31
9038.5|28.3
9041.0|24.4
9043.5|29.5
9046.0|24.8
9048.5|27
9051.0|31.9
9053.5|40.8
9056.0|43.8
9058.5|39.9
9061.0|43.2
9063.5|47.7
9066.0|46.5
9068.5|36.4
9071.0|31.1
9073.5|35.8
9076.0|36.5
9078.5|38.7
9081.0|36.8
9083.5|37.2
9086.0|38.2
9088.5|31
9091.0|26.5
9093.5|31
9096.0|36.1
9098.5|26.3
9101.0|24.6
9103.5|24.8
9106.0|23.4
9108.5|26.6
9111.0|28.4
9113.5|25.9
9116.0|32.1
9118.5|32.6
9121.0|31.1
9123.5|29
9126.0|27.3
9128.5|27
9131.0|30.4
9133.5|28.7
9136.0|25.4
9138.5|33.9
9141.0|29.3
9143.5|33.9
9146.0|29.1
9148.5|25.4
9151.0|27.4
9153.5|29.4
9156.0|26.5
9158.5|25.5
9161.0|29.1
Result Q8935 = 0.313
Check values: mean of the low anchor 43.2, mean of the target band 28.6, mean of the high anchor 30.6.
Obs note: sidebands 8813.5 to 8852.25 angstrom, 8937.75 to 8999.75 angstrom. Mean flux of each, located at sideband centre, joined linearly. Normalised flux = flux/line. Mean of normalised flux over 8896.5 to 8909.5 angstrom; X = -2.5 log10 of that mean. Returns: 0.21 mag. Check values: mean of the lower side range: 45.6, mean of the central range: 29.9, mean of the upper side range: 27.5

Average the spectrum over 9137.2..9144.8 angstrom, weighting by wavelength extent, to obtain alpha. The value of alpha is 32.3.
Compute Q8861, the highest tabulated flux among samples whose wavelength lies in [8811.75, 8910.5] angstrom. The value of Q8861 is 114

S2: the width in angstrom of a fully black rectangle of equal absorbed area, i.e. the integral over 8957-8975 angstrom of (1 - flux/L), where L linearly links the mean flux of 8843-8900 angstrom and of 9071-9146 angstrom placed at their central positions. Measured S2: 7.7 angstrom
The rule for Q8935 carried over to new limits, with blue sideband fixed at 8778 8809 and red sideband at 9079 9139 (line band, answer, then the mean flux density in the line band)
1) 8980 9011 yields 0.14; 26.3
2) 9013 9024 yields 0.14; 26.4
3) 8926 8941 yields 0.03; 29.3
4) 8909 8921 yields 0.09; 27.8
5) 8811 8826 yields 0.03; 29.5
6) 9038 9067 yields -0.19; 35.7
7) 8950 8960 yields 0.04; 29.1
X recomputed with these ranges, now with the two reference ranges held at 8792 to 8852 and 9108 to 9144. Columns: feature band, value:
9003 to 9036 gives 0.216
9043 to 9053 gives 0.102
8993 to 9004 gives 0.278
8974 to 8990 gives 0.293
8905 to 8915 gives 0.248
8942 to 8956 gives 0.292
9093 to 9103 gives 0.048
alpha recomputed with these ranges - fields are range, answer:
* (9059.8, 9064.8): 45.5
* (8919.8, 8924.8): 31.6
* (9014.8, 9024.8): 26.3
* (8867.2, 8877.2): 50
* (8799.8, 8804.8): 26.2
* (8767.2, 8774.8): 26.7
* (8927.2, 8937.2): 29.6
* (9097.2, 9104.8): 25.3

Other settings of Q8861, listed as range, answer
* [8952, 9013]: 35.4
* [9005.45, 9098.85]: 47.7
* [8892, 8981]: 37.8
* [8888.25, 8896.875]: 63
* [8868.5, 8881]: 79.7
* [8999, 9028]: 29.5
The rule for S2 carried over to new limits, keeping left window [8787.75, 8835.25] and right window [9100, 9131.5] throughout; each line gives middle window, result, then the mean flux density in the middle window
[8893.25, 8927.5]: 1.8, 28.9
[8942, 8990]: 4.5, 27.1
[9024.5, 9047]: 0.4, 28.4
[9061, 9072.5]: -4.9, 40.6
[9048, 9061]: -4.2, 37.9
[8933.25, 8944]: 0.6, 28.5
